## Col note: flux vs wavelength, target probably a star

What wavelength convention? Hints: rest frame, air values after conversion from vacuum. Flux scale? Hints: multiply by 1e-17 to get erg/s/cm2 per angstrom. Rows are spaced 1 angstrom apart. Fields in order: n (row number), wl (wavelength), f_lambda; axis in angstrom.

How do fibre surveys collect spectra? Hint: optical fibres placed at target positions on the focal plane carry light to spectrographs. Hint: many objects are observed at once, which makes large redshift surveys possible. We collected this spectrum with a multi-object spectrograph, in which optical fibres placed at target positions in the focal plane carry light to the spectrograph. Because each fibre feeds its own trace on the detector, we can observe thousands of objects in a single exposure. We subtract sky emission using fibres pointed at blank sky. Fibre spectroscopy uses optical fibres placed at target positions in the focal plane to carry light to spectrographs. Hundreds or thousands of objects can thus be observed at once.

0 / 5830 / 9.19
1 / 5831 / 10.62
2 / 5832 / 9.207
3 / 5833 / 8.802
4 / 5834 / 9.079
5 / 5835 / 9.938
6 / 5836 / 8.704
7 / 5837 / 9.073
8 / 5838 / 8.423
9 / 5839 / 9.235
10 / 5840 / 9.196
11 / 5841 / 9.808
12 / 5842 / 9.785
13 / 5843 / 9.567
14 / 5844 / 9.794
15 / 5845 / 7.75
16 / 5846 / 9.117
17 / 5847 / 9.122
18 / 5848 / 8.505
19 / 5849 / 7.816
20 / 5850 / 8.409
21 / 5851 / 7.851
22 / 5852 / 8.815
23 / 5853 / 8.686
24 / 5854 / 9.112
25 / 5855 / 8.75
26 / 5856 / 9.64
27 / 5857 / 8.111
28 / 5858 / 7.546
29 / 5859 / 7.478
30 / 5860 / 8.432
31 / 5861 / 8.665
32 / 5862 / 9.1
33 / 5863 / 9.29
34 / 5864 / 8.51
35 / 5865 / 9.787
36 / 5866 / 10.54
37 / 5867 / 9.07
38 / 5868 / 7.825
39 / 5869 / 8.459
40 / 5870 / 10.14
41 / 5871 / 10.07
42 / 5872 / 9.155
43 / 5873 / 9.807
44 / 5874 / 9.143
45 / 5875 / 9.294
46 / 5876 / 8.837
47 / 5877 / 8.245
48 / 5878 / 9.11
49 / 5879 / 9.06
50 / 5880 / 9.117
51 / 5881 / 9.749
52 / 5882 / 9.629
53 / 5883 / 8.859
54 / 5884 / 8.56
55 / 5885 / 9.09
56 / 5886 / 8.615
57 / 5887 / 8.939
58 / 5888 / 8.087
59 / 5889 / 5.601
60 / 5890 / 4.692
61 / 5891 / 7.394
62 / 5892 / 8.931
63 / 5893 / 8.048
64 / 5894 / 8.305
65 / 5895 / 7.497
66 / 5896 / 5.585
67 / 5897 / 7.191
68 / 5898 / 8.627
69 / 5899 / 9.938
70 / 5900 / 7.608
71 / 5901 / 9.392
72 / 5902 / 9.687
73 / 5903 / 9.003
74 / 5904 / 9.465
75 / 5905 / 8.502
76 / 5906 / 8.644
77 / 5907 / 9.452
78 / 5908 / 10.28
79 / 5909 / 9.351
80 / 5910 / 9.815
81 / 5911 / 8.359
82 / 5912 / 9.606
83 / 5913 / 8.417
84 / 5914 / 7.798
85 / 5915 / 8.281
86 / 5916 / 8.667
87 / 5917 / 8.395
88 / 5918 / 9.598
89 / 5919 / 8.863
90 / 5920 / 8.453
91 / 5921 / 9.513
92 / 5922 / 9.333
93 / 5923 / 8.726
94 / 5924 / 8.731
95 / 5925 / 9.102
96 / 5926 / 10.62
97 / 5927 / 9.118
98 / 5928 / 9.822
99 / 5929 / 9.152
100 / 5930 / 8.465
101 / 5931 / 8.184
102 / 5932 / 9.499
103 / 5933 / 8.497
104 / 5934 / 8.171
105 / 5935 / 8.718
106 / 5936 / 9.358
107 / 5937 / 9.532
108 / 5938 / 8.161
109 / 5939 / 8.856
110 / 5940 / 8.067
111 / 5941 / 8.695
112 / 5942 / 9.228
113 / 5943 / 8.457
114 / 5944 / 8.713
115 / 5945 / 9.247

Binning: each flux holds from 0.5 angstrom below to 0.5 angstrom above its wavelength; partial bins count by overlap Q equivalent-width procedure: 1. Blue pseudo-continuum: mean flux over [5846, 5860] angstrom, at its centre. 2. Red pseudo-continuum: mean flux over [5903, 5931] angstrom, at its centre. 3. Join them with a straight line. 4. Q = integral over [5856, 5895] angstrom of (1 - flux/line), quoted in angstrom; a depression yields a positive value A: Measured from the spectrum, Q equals 0.0 angstrom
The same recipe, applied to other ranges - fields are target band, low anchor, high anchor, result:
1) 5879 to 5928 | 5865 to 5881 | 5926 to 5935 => 2.22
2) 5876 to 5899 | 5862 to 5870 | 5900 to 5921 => 2.22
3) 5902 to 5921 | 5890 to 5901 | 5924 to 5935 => -1.33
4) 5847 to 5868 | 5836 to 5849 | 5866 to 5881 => 0.95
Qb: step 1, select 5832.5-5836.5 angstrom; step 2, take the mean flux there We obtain 9.13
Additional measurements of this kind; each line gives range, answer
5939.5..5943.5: 8.61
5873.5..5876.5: 9.09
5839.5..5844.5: 9.63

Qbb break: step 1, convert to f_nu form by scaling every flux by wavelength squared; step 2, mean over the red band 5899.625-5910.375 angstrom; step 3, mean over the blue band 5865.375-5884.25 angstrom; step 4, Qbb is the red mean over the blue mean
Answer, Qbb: 1.0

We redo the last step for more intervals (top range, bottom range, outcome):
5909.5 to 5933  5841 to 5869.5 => 1.04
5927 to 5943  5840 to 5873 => 1.02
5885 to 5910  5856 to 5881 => 0.94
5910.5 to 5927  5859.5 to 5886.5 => 0.99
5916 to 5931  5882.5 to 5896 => 1.18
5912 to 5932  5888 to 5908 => 1.11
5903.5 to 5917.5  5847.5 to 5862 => 1.08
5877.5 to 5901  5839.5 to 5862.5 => 0.95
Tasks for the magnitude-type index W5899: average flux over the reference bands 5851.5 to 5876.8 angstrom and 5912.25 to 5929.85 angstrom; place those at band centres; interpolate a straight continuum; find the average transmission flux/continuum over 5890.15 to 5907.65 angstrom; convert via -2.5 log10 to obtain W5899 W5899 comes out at 0.075 mag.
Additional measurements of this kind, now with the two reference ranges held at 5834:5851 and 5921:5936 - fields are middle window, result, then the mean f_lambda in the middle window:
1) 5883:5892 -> 0.16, 7.76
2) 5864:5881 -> -0.03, 9.22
